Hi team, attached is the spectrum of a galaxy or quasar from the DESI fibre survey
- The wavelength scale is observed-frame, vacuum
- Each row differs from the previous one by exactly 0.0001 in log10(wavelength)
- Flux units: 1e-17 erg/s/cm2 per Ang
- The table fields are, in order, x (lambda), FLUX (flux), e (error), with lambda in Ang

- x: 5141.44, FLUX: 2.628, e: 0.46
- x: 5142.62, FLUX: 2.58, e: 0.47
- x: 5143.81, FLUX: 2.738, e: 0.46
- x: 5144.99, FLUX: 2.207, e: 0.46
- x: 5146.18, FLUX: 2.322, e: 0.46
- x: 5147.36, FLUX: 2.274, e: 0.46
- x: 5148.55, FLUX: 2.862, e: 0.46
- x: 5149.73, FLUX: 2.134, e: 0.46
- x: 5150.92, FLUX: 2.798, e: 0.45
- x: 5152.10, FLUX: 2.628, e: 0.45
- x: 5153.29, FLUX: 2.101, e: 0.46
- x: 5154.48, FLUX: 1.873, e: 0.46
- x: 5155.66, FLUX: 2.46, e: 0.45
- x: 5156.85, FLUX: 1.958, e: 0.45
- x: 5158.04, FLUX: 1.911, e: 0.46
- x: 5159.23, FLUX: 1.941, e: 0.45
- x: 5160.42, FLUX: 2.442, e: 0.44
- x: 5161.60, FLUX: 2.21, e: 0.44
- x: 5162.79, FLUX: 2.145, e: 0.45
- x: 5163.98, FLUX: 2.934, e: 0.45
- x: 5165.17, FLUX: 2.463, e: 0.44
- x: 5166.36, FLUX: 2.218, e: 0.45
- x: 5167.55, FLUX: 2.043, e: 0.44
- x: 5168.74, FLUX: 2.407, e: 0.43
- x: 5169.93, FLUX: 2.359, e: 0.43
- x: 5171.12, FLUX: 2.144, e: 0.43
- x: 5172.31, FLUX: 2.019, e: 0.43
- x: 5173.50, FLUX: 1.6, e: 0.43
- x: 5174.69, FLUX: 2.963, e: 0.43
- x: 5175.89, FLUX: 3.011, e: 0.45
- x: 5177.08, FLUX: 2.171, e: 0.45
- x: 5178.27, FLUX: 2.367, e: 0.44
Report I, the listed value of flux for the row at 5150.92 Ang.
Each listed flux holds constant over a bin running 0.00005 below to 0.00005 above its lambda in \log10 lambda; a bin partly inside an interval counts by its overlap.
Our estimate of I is 2.798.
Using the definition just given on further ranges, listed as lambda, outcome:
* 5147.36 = 2.274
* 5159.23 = 1.941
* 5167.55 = 2.043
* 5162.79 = 2.145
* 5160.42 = 2.442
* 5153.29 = 2.101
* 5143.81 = 2.738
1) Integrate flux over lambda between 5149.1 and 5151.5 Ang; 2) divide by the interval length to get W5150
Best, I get 2.47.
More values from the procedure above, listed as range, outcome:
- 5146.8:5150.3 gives 2.43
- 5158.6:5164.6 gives 2.33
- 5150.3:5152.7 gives 2.7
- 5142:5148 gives 2.43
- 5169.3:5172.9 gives 2.18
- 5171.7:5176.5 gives 2.4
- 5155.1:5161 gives 2.14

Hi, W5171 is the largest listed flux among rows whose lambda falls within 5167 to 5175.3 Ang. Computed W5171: 2.963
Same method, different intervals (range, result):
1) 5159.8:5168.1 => 2.934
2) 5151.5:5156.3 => 2.628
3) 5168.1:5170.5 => 2.407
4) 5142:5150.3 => 2.862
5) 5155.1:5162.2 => 2.46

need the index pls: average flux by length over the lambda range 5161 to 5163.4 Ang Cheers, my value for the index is 2.19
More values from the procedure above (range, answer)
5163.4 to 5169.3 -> 2.41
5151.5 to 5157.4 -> 2.21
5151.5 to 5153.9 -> 2.36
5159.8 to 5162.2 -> 2.33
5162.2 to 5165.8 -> 2.51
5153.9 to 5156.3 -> 2.17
